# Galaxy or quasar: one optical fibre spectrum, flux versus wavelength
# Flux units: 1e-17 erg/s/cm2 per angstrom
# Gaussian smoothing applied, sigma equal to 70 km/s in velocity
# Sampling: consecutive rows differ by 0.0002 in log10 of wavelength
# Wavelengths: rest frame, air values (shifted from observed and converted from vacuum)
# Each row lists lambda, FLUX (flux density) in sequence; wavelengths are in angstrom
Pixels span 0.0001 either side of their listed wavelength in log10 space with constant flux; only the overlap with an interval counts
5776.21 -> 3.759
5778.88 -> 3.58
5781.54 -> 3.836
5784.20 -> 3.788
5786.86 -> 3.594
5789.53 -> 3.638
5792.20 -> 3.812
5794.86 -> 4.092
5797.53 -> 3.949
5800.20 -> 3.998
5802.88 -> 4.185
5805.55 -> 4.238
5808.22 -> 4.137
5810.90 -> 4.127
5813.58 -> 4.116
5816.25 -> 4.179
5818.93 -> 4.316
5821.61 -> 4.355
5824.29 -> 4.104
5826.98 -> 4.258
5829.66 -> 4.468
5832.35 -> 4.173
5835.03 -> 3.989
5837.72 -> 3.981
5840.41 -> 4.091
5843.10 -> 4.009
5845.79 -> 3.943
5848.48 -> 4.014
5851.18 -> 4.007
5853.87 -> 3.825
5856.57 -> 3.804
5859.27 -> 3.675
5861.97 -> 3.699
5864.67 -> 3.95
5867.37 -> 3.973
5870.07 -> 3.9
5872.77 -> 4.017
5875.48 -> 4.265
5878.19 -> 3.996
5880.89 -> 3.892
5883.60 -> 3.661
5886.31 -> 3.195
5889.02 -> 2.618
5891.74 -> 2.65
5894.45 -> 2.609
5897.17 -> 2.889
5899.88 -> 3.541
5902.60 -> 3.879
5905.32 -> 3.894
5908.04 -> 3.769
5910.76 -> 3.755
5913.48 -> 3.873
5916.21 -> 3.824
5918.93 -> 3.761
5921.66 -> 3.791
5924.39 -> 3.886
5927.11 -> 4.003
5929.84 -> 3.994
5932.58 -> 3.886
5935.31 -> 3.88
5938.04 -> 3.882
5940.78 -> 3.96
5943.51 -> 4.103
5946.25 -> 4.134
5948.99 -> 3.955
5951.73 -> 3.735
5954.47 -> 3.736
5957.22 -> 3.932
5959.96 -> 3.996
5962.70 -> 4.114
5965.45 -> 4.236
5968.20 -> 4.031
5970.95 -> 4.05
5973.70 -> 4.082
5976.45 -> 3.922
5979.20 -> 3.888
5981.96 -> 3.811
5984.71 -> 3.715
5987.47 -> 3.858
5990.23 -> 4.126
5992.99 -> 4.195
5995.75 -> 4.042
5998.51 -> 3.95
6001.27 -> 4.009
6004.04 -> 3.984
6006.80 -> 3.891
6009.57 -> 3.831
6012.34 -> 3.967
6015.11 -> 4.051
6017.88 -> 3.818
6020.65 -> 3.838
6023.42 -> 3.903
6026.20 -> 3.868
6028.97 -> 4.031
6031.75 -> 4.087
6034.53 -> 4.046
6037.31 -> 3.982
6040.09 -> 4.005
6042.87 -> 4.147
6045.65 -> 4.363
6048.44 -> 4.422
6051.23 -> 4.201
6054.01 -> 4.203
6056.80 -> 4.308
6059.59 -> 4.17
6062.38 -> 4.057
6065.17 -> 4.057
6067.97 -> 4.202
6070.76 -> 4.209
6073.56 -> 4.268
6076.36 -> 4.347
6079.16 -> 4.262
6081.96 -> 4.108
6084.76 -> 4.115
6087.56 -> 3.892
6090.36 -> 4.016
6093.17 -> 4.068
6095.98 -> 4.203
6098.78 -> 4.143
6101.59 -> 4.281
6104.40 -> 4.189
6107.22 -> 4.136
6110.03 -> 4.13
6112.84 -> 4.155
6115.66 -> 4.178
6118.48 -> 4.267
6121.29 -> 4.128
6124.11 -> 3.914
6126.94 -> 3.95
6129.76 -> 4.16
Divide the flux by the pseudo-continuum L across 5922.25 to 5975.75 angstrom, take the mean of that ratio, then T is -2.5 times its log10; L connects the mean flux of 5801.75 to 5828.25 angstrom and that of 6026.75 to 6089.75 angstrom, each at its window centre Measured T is 0.05 mag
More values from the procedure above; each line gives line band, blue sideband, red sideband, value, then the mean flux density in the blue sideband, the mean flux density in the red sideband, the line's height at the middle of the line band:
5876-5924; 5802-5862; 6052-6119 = 0.16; 4.08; 4.16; 4.1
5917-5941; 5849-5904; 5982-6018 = -0.04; 3.61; 3.96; 3.76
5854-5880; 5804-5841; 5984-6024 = 0.06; 4.18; 3.95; 4.13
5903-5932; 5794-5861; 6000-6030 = 0.04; 4.08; 3.92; 4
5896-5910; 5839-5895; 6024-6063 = 0.06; 3.72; 4.13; 3.8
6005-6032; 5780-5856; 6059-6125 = 0.05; 4.04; 4.15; 4.12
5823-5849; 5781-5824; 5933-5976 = -0.02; 4.03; 3.99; 4.02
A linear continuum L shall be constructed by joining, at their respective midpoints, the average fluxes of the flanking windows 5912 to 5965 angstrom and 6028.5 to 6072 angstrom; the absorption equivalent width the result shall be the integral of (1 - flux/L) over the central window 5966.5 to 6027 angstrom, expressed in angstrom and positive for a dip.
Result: 1.4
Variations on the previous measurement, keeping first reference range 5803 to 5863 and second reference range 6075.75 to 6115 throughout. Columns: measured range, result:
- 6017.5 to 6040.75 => 0.9 angstrom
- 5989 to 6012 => 0.7 angstrom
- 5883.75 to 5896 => 3.7 angstrom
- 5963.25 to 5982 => 0.4 angstrom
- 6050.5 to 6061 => -0.2 angstrom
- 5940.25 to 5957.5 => 0.7 angstrom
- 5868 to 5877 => 0.1 angstrom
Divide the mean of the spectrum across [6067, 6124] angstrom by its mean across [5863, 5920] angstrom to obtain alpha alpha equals 1.2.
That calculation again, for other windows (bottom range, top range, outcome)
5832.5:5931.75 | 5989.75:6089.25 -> 1.09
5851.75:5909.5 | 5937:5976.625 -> 1.11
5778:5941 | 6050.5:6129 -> 1.08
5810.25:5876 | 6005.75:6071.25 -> 1.01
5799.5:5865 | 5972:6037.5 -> 0.97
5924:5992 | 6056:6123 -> 1.05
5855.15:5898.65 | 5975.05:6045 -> 1.12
